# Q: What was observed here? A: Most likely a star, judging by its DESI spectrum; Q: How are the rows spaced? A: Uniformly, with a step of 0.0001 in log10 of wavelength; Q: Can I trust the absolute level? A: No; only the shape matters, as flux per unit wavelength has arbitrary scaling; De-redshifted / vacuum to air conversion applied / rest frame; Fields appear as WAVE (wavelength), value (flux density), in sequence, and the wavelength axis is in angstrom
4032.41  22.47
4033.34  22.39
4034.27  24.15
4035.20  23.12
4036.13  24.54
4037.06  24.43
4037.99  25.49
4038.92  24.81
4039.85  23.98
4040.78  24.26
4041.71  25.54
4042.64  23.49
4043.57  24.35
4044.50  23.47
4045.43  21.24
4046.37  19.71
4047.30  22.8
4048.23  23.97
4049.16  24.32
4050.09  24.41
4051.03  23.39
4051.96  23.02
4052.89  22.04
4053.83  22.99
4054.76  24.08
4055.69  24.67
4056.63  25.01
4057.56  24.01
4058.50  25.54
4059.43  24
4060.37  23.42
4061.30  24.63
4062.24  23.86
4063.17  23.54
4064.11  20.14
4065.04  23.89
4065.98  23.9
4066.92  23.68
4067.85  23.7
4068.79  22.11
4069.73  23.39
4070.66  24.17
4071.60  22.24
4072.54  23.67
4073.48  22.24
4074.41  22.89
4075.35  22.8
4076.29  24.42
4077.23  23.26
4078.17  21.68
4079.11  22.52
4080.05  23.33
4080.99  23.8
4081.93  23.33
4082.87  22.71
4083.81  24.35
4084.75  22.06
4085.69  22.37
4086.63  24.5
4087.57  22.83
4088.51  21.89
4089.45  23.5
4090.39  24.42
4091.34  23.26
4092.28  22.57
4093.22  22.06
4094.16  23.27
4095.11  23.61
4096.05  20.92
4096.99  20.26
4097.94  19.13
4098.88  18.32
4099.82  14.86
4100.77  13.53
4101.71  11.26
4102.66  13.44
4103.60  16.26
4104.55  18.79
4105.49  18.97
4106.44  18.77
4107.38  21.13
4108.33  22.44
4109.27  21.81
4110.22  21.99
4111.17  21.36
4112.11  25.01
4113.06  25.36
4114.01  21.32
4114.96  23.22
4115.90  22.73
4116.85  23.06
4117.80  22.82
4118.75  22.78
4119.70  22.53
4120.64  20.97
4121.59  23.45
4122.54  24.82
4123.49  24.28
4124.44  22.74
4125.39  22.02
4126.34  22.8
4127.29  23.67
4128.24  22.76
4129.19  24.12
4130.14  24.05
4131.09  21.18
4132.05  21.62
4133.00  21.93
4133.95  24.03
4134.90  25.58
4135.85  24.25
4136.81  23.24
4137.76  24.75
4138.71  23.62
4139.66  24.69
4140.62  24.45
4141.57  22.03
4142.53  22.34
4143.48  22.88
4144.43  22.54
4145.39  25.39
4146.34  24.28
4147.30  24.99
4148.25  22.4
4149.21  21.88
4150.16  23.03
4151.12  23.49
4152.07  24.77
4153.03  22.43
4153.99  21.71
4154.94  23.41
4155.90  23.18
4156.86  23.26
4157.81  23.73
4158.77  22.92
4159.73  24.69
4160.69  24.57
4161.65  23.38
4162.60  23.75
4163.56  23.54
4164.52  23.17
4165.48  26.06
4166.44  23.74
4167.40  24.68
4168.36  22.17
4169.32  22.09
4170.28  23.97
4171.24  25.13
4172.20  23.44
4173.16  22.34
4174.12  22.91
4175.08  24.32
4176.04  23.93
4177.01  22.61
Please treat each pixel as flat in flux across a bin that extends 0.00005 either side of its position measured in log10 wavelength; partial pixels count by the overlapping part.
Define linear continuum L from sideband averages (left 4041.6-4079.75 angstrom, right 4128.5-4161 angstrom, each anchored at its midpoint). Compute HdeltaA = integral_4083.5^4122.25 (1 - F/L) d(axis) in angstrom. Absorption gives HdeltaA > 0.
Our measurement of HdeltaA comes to 3.71 angstrom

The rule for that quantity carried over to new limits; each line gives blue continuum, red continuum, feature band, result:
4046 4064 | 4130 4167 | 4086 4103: 2.38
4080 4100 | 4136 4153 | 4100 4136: 2.13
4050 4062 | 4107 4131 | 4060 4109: 3.73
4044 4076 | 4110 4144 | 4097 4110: 3.06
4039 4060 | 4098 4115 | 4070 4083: -0.92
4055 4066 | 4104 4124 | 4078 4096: 0.03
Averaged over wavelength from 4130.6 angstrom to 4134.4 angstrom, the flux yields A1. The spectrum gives 22.2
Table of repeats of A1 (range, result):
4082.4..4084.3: 23.5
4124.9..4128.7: 22.8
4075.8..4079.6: 22.9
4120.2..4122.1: 22.3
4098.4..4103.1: 14.3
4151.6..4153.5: 23.6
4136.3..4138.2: 23.9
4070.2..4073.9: 23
